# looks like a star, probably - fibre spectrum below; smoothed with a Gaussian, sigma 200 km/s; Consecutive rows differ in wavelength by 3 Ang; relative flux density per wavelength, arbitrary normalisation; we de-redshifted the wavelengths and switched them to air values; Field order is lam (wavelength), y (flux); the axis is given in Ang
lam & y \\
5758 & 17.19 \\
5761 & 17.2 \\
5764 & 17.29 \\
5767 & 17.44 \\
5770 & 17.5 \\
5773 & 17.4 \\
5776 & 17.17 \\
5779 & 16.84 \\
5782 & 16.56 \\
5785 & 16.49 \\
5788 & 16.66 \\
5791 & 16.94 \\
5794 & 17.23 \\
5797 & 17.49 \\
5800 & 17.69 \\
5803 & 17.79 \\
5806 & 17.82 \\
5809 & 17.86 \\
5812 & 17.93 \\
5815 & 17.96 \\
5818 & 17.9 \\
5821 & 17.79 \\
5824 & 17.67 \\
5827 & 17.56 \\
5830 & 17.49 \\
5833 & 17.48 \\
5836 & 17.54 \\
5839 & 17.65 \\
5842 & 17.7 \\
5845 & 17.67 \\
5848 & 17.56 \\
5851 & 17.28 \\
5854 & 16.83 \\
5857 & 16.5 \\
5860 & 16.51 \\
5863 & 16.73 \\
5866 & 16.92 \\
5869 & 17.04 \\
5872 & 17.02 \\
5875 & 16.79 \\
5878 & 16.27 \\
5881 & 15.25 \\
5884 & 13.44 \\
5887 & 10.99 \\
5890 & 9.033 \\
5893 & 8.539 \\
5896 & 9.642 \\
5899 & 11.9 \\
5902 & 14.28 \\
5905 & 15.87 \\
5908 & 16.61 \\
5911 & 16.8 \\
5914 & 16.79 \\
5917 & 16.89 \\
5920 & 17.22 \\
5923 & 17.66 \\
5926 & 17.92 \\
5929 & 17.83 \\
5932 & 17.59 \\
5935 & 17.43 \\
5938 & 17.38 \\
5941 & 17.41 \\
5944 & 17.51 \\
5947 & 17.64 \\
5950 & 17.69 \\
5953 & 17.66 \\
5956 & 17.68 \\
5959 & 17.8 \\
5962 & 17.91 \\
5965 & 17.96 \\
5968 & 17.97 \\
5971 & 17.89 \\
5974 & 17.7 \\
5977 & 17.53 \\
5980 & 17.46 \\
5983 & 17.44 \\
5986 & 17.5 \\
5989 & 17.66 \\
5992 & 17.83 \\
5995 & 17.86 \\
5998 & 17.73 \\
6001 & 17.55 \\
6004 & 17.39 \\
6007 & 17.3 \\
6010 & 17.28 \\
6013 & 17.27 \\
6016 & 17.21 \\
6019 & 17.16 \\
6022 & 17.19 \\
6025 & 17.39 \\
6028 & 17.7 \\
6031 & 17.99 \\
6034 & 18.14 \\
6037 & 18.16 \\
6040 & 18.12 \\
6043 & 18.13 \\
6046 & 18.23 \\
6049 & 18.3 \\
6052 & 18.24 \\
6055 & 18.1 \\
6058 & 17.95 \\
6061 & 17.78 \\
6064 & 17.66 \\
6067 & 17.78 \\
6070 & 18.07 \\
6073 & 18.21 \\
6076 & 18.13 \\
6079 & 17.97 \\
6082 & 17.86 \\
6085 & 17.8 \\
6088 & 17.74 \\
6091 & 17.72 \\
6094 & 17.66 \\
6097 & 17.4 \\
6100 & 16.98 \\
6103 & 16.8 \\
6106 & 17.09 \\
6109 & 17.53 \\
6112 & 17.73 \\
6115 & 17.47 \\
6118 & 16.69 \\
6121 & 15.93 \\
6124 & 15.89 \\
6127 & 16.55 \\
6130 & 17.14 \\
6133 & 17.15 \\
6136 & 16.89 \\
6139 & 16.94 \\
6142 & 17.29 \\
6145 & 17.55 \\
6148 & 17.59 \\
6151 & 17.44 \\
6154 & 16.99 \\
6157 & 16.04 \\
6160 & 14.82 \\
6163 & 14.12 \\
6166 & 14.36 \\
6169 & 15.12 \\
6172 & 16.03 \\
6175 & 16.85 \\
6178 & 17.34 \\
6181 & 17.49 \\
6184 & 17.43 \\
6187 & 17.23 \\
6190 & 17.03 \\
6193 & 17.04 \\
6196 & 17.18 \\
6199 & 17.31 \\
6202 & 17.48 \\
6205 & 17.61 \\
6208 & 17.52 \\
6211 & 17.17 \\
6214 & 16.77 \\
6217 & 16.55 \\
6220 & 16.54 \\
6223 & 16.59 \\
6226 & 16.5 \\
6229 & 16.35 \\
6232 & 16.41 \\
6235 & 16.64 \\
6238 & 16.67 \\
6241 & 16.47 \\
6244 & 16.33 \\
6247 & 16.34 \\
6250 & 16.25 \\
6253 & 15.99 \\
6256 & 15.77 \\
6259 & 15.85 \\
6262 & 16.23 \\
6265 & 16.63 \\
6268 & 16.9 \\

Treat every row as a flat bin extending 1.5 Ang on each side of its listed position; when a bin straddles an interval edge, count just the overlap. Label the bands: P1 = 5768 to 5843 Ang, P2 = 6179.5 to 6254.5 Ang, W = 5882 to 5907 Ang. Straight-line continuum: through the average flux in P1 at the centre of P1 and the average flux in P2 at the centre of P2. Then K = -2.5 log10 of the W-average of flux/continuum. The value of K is 0.41 mag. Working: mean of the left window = 17.4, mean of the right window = 16.8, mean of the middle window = 11.9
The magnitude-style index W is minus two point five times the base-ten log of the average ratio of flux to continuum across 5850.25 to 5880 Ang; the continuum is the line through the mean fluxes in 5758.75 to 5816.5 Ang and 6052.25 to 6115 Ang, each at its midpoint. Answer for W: 0.04 mag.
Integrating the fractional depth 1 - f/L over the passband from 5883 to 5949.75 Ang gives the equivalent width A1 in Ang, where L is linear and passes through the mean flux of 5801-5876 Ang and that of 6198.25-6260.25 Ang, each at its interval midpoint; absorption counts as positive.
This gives 7.3 Ang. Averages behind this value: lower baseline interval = 17.4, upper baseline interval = 16.6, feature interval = 15.3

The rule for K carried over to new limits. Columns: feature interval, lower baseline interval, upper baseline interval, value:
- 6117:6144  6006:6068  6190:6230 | 0.039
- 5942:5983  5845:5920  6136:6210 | -0.138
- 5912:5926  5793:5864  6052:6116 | 0.022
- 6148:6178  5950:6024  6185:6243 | 0.074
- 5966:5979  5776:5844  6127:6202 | -0.041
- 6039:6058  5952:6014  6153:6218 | -0.053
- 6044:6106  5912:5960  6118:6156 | -0.044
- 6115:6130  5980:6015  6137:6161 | 0.033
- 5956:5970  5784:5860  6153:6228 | -0.047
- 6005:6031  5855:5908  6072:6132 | -0.076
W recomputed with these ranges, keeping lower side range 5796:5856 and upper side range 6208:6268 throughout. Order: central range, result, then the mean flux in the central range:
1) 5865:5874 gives 0.03 mag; 17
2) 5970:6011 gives -0.03 mag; 17.6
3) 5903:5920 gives 0.05 mag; 16.6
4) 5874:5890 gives 0.24 mag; 14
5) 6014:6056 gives -0.05 mag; 17.9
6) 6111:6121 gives -0.02 mag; 17.1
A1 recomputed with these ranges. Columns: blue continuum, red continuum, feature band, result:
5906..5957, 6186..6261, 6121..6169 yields 1.4 Ang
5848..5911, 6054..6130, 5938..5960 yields -2.7 Ang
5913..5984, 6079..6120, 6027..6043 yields -0.5 Ang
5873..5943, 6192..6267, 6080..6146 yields -4.3 Ang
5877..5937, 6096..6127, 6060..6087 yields -2.2 Ang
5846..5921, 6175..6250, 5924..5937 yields -1.9 Ang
